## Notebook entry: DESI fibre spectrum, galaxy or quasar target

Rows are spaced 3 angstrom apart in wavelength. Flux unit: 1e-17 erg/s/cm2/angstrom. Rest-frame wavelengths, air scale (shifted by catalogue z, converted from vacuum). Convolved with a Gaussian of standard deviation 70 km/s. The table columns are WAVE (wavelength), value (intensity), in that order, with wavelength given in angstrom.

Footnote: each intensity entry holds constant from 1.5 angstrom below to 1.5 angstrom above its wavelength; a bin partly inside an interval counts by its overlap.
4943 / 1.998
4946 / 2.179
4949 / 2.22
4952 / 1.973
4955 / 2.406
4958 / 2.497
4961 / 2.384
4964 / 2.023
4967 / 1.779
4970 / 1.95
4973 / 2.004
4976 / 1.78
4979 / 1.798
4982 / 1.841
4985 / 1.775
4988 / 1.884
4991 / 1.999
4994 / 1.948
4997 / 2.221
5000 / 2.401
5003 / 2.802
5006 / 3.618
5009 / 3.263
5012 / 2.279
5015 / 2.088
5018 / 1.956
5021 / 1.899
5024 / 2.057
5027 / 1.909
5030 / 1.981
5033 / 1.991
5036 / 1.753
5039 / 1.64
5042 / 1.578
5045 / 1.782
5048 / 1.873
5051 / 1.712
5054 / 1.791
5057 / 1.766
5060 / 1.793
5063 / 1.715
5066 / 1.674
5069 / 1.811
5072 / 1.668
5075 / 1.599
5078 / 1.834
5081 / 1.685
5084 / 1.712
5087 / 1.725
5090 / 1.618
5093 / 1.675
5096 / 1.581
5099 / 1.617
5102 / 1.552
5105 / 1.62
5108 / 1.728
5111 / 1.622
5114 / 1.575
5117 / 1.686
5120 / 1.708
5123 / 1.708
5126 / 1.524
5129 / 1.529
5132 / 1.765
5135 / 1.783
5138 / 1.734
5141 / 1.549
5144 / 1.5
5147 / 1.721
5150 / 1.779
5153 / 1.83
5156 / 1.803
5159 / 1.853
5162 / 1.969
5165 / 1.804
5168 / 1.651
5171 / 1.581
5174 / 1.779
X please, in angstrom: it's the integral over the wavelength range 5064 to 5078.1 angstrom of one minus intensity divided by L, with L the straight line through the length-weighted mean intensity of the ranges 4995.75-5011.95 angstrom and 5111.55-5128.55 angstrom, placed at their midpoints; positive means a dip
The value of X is 2.8 angstrom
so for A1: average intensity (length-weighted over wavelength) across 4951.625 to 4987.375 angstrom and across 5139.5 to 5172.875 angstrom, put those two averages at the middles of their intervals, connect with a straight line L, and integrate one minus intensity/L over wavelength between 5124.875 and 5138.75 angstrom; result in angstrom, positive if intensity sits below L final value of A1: 0.79 angstrom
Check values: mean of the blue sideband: 2.02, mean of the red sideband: 1.73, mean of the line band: 1.67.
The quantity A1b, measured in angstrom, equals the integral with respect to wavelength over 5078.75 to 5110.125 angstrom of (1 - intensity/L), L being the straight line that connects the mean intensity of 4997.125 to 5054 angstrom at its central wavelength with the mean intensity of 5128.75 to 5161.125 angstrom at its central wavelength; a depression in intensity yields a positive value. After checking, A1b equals 4.0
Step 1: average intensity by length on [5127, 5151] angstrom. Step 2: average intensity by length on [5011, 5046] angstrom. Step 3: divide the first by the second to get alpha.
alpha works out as 0.9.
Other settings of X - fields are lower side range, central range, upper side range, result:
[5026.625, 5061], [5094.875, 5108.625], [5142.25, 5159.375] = 1.2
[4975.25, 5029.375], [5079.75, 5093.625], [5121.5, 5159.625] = 1.5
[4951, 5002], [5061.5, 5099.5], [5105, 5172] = 2.8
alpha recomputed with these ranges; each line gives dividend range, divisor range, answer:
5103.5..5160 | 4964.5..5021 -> 0.77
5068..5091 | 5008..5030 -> 0.79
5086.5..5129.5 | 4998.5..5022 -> 0.64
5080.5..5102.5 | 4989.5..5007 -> 0.67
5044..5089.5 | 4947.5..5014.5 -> 0.78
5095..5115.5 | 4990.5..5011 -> 0.61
